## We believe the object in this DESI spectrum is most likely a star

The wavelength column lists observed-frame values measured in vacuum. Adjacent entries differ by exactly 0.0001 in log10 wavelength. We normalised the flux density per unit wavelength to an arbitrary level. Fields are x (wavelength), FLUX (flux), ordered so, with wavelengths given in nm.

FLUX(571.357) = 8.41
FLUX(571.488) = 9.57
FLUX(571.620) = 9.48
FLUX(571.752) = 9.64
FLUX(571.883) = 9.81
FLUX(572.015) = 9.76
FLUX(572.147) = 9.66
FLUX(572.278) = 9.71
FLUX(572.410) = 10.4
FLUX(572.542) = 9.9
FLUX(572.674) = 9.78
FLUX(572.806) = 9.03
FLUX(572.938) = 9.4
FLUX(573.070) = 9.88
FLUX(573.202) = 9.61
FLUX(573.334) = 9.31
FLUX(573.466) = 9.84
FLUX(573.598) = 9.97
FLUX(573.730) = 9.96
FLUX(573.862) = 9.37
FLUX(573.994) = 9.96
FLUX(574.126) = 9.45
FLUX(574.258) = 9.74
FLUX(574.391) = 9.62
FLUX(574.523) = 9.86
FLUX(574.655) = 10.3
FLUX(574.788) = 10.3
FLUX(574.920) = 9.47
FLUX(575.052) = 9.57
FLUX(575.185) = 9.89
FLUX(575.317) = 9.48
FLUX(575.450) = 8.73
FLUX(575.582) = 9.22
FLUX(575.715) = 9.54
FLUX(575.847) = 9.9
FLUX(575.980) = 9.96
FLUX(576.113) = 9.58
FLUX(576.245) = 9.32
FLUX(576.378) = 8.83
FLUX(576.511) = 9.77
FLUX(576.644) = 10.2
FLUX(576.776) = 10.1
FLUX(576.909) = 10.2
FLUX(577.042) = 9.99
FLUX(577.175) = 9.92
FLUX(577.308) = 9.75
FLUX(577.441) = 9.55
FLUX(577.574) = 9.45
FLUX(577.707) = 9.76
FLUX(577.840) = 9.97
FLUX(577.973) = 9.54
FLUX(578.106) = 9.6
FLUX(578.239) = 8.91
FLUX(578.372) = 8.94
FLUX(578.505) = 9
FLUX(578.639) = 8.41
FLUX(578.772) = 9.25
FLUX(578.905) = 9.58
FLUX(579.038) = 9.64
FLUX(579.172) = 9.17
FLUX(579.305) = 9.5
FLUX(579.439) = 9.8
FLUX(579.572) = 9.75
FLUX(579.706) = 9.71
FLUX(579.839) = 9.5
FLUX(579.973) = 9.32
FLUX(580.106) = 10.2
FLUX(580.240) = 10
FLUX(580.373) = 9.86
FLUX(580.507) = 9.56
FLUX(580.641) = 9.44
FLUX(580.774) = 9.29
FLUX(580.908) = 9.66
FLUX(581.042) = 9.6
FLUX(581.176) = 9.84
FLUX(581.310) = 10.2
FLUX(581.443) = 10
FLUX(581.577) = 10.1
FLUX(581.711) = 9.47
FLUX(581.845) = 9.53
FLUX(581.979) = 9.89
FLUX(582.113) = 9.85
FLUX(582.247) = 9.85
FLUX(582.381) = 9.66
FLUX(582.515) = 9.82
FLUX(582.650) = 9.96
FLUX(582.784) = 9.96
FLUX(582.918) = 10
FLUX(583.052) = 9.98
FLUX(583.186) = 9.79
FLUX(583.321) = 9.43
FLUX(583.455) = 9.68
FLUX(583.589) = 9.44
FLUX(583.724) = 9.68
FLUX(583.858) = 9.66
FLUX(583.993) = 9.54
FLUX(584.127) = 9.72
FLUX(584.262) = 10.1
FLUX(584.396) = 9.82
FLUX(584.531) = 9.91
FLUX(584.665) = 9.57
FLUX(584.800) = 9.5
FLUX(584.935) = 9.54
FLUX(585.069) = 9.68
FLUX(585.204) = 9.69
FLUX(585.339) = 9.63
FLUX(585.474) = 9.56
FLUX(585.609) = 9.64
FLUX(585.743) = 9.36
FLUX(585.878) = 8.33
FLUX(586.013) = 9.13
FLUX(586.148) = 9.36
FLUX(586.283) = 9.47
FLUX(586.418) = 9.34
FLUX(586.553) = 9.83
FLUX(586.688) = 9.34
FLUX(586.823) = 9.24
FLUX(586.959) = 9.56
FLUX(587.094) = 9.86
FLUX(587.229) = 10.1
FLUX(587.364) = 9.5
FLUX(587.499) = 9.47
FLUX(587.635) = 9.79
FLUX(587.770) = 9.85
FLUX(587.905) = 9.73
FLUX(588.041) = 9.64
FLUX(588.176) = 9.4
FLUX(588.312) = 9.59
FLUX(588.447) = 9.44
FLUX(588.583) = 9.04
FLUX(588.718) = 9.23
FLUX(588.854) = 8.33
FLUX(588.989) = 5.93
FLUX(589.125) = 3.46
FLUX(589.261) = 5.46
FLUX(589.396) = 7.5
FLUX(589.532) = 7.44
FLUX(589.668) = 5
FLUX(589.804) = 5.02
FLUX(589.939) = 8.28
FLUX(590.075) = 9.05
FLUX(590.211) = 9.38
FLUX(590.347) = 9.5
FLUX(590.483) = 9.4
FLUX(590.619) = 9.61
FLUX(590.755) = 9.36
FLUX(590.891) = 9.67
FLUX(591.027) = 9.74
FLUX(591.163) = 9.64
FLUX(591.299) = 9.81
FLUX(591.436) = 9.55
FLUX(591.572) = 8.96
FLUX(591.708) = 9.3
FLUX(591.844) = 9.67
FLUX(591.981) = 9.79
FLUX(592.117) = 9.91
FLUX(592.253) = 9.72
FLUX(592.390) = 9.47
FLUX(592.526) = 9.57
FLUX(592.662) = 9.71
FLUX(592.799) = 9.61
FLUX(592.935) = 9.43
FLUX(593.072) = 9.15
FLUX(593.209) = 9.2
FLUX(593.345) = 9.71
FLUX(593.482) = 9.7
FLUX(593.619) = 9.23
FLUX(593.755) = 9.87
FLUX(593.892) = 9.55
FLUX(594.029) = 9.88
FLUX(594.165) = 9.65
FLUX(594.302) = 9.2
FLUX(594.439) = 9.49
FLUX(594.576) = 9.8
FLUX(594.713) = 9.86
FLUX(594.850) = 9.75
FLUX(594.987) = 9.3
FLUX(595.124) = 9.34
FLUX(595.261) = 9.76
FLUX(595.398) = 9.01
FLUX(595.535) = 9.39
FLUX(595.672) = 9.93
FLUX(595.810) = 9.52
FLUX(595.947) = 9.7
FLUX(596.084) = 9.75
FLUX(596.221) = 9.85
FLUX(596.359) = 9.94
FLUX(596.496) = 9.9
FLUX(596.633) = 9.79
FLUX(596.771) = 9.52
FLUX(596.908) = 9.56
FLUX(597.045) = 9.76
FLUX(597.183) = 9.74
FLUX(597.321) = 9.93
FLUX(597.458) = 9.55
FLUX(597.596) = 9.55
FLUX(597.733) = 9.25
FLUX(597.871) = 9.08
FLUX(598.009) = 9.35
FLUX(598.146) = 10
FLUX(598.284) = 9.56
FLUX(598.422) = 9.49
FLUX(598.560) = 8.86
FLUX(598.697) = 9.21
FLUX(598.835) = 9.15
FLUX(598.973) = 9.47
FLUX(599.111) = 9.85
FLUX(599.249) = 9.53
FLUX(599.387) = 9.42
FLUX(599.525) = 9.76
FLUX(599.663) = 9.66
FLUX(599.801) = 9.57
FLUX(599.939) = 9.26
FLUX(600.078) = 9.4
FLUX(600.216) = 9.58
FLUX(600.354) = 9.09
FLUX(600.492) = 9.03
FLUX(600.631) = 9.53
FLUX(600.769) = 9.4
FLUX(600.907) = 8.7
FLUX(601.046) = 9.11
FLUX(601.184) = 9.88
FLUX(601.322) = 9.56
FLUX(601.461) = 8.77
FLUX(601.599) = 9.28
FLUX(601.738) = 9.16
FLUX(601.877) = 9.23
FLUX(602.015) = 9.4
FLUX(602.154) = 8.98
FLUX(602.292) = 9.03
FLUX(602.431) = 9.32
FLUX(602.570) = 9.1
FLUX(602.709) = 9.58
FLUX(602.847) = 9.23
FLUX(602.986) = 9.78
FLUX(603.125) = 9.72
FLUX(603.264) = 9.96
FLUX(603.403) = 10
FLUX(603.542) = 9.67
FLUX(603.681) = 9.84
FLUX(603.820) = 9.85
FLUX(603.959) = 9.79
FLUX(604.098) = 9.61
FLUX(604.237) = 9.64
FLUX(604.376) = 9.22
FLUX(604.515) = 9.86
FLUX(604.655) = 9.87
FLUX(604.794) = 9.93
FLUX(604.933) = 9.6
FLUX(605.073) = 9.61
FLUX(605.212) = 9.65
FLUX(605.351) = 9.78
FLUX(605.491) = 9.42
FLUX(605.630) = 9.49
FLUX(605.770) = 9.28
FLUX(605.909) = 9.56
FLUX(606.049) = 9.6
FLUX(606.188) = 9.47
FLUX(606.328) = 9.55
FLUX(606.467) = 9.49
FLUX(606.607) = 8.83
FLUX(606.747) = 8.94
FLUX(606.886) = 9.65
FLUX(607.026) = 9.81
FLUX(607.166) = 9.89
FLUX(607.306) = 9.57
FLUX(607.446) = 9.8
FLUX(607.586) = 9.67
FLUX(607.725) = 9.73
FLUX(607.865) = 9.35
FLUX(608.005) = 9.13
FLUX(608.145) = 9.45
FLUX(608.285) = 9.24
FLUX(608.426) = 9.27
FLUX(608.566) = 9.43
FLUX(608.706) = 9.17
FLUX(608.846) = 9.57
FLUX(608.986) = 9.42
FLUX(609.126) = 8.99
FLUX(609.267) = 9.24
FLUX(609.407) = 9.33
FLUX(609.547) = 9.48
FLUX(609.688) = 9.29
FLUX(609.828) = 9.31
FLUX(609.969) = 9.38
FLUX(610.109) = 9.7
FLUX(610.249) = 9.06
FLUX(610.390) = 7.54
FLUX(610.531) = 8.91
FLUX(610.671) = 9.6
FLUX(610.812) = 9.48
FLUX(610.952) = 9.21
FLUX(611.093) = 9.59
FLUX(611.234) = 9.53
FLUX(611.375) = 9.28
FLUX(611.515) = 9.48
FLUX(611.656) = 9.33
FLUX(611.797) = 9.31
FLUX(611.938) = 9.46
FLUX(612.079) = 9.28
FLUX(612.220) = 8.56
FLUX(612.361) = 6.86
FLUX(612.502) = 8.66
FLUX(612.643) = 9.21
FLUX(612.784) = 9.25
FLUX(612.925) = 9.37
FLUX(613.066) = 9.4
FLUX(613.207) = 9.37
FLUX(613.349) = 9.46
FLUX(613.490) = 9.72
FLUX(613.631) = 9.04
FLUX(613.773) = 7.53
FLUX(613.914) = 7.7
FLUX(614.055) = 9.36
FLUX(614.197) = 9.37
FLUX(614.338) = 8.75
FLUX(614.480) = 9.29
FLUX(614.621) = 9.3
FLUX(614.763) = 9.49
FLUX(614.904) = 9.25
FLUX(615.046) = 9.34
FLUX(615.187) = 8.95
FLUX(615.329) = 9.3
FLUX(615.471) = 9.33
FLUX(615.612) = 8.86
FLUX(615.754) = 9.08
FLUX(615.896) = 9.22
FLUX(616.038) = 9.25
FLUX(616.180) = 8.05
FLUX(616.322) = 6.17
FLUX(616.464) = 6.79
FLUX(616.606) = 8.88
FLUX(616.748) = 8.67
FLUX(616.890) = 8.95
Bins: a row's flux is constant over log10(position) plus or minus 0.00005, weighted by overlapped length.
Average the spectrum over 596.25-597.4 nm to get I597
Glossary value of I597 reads 9.77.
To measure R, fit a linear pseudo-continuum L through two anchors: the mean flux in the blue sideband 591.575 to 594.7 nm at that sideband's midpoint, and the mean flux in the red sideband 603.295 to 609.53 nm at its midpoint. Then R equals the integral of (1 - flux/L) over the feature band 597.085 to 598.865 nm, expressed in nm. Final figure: 0.02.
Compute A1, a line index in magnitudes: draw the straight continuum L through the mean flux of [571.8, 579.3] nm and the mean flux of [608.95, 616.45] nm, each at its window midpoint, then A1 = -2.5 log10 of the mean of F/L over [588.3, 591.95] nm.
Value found 0.12 mag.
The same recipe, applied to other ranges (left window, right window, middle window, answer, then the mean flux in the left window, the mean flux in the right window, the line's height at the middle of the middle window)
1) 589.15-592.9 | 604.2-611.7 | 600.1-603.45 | -0.02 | 8.8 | 9.42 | 9.19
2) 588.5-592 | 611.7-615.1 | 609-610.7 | -0.03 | 8.34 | 9.01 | 8.91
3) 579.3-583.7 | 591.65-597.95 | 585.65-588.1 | 0.02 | 9.75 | 9.59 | 9.69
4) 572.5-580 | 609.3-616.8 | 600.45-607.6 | -0.04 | 9.6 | 8.99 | 9.14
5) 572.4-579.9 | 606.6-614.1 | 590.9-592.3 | -0.02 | 9.61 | 9.21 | 9.43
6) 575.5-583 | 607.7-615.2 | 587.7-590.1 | 0.21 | 9.65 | 9.16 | 9.5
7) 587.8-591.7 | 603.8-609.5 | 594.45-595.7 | -0.09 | 8.46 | 9.5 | 8.79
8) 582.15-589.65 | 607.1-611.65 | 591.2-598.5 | -0.04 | 9.22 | 9.35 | 9.27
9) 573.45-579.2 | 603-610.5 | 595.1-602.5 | 0.01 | 9.6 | 9.48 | 9.51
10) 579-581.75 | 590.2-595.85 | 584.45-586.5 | 0.02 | 9.7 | 9.55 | 9.64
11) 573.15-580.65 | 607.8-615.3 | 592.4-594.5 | -0.02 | 9.62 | 9.15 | 9.39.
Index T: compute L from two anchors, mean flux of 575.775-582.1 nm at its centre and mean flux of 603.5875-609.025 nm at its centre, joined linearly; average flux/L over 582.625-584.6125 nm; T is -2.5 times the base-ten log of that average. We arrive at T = -0.018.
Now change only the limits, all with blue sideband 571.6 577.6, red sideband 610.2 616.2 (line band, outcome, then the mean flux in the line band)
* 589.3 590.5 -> 0.22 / 7.72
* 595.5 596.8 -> -0.04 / 9.74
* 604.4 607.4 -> -0.04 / 9.56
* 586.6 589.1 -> 0.03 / 9.18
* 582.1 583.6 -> -0.03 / 9.8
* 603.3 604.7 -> -0.06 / 9.74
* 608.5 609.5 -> -0.02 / 9.32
